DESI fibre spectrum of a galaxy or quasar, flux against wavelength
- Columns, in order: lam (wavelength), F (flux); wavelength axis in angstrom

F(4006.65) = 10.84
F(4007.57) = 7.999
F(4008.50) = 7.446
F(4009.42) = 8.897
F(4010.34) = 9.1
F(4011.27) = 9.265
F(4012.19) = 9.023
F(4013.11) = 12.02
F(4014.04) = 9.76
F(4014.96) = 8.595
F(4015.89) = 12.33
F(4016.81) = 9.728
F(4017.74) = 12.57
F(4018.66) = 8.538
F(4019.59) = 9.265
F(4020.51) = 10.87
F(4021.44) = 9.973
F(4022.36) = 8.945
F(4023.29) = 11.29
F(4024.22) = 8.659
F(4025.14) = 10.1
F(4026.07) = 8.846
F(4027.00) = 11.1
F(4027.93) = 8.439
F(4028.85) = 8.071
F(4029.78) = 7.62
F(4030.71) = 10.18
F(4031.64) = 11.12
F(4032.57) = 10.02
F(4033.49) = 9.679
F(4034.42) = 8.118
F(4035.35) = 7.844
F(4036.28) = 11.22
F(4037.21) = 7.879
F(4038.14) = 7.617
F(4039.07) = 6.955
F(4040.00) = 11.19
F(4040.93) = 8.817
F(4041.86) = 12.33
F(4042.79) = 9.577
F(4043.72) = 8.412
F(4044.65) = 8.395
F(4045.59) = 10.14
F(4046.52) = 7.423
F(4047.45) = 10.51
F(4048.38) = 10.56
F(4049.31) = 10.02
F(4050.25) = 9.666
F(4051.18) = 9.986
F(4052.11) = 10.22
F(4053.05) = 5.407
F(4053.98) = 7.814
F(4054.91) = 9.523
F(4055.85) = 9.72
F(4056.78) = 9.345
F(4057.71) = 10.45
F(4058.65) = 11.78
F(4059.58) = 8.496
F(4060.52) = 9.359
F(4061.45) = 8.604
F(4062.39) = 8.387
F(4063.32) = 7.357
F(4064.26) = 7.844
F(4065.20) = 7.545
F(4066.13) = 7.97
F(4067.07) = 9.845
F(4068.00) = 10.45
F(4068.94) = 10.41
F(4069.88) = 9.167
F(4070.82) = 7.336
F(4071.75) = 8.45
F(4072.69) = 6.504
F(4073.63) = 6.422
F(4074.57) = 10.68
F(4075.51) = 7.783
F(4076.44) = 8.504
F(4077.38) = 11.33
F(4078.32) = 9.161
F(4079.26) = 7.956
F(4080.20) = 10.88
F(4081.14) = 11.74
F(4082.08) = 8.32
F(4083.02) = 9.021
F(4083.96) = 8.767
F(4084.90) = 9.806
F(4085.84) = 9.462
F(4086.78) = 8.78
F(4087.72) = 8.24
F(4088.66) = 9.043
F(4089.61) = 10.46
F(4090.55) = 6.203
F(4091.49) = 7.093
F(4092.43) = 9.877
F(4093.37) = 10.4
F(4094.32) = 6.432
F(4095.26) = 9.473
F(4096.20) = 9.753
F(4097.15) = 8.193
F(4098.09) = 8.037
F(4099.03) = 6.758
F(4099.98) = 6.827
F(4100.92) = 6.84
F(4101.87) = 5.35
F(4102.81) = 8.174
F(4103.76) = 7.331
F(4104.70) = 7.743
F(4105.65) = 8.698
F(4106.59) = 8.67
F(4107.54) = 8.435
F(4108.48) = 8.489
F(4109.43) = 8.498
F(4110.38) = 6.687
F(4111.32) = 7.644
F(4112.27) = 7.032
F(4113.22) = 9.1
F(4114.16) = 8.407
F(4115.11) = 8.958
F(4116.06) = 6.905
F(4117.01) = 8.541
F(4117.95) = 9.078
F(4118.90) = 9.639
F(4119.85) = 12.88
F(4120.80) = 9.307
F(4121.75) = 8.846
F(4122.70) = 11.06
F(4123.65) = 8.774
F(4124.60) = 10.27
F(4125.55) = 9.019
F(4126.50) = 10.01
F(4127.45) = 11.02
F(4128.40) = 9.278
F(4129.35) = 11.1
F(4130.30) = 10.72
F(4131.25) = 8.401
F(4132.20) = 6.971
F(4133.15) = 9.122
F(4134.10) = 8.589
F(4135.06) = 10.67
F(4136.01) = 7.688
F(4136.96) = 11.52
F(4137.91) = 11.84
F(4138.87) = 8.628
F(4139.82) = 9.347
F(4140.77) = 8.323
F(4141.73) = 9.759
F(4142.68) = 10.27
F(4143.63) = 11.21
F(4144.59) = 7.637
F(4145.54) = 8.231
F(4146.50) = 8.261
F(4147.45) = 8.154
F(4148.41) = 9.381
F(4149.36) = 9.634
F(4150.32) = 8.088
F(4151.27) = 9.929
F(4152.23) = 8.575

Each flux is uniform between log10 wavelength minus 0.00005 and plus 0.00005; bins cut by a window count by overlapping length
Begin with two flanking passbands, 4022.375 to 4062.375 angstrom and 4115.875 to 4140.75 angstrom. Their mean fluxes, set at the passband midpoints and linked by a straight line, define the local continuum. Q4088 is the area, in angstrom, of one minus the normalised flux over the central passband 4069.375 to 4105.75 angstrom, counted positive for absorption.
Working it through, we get 3.8 angstrom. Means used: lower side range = 9.33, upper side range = 9.6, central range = 8.48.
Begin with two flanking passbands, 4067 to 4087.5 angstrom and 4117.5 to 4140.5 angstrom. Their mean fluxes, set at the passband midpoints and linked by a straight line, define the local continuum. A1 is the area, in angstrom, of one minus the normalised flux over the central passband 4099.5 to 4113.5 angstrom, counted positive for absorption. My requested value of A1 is 2.6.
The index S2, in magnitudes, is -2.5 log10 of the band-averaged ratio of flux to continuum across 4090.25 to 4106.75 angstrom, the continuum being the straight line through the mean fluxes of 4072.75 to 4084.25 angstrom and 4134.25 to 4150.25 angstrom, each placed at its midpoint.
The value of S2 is 0.17 mag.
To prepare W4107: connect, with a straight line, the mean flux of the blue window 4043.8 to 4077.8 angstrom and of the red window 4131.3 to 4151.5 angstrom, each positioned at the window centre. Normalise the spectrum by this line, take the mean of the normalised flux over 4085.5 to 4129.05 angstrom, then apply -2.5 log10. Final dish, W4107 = 0.06 mag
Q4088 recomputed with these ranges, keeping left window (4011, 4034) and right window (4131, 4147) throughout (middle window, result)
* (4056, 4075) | 1.5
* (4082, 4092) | 0.9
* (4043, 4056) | 0.8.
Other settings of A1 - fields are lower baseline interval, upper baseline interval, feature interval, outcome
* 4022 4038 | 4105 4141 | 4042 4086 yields 0.8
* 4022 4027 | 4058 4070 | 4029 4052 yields 0.1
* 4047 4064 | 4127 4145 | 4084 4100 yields 1.4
